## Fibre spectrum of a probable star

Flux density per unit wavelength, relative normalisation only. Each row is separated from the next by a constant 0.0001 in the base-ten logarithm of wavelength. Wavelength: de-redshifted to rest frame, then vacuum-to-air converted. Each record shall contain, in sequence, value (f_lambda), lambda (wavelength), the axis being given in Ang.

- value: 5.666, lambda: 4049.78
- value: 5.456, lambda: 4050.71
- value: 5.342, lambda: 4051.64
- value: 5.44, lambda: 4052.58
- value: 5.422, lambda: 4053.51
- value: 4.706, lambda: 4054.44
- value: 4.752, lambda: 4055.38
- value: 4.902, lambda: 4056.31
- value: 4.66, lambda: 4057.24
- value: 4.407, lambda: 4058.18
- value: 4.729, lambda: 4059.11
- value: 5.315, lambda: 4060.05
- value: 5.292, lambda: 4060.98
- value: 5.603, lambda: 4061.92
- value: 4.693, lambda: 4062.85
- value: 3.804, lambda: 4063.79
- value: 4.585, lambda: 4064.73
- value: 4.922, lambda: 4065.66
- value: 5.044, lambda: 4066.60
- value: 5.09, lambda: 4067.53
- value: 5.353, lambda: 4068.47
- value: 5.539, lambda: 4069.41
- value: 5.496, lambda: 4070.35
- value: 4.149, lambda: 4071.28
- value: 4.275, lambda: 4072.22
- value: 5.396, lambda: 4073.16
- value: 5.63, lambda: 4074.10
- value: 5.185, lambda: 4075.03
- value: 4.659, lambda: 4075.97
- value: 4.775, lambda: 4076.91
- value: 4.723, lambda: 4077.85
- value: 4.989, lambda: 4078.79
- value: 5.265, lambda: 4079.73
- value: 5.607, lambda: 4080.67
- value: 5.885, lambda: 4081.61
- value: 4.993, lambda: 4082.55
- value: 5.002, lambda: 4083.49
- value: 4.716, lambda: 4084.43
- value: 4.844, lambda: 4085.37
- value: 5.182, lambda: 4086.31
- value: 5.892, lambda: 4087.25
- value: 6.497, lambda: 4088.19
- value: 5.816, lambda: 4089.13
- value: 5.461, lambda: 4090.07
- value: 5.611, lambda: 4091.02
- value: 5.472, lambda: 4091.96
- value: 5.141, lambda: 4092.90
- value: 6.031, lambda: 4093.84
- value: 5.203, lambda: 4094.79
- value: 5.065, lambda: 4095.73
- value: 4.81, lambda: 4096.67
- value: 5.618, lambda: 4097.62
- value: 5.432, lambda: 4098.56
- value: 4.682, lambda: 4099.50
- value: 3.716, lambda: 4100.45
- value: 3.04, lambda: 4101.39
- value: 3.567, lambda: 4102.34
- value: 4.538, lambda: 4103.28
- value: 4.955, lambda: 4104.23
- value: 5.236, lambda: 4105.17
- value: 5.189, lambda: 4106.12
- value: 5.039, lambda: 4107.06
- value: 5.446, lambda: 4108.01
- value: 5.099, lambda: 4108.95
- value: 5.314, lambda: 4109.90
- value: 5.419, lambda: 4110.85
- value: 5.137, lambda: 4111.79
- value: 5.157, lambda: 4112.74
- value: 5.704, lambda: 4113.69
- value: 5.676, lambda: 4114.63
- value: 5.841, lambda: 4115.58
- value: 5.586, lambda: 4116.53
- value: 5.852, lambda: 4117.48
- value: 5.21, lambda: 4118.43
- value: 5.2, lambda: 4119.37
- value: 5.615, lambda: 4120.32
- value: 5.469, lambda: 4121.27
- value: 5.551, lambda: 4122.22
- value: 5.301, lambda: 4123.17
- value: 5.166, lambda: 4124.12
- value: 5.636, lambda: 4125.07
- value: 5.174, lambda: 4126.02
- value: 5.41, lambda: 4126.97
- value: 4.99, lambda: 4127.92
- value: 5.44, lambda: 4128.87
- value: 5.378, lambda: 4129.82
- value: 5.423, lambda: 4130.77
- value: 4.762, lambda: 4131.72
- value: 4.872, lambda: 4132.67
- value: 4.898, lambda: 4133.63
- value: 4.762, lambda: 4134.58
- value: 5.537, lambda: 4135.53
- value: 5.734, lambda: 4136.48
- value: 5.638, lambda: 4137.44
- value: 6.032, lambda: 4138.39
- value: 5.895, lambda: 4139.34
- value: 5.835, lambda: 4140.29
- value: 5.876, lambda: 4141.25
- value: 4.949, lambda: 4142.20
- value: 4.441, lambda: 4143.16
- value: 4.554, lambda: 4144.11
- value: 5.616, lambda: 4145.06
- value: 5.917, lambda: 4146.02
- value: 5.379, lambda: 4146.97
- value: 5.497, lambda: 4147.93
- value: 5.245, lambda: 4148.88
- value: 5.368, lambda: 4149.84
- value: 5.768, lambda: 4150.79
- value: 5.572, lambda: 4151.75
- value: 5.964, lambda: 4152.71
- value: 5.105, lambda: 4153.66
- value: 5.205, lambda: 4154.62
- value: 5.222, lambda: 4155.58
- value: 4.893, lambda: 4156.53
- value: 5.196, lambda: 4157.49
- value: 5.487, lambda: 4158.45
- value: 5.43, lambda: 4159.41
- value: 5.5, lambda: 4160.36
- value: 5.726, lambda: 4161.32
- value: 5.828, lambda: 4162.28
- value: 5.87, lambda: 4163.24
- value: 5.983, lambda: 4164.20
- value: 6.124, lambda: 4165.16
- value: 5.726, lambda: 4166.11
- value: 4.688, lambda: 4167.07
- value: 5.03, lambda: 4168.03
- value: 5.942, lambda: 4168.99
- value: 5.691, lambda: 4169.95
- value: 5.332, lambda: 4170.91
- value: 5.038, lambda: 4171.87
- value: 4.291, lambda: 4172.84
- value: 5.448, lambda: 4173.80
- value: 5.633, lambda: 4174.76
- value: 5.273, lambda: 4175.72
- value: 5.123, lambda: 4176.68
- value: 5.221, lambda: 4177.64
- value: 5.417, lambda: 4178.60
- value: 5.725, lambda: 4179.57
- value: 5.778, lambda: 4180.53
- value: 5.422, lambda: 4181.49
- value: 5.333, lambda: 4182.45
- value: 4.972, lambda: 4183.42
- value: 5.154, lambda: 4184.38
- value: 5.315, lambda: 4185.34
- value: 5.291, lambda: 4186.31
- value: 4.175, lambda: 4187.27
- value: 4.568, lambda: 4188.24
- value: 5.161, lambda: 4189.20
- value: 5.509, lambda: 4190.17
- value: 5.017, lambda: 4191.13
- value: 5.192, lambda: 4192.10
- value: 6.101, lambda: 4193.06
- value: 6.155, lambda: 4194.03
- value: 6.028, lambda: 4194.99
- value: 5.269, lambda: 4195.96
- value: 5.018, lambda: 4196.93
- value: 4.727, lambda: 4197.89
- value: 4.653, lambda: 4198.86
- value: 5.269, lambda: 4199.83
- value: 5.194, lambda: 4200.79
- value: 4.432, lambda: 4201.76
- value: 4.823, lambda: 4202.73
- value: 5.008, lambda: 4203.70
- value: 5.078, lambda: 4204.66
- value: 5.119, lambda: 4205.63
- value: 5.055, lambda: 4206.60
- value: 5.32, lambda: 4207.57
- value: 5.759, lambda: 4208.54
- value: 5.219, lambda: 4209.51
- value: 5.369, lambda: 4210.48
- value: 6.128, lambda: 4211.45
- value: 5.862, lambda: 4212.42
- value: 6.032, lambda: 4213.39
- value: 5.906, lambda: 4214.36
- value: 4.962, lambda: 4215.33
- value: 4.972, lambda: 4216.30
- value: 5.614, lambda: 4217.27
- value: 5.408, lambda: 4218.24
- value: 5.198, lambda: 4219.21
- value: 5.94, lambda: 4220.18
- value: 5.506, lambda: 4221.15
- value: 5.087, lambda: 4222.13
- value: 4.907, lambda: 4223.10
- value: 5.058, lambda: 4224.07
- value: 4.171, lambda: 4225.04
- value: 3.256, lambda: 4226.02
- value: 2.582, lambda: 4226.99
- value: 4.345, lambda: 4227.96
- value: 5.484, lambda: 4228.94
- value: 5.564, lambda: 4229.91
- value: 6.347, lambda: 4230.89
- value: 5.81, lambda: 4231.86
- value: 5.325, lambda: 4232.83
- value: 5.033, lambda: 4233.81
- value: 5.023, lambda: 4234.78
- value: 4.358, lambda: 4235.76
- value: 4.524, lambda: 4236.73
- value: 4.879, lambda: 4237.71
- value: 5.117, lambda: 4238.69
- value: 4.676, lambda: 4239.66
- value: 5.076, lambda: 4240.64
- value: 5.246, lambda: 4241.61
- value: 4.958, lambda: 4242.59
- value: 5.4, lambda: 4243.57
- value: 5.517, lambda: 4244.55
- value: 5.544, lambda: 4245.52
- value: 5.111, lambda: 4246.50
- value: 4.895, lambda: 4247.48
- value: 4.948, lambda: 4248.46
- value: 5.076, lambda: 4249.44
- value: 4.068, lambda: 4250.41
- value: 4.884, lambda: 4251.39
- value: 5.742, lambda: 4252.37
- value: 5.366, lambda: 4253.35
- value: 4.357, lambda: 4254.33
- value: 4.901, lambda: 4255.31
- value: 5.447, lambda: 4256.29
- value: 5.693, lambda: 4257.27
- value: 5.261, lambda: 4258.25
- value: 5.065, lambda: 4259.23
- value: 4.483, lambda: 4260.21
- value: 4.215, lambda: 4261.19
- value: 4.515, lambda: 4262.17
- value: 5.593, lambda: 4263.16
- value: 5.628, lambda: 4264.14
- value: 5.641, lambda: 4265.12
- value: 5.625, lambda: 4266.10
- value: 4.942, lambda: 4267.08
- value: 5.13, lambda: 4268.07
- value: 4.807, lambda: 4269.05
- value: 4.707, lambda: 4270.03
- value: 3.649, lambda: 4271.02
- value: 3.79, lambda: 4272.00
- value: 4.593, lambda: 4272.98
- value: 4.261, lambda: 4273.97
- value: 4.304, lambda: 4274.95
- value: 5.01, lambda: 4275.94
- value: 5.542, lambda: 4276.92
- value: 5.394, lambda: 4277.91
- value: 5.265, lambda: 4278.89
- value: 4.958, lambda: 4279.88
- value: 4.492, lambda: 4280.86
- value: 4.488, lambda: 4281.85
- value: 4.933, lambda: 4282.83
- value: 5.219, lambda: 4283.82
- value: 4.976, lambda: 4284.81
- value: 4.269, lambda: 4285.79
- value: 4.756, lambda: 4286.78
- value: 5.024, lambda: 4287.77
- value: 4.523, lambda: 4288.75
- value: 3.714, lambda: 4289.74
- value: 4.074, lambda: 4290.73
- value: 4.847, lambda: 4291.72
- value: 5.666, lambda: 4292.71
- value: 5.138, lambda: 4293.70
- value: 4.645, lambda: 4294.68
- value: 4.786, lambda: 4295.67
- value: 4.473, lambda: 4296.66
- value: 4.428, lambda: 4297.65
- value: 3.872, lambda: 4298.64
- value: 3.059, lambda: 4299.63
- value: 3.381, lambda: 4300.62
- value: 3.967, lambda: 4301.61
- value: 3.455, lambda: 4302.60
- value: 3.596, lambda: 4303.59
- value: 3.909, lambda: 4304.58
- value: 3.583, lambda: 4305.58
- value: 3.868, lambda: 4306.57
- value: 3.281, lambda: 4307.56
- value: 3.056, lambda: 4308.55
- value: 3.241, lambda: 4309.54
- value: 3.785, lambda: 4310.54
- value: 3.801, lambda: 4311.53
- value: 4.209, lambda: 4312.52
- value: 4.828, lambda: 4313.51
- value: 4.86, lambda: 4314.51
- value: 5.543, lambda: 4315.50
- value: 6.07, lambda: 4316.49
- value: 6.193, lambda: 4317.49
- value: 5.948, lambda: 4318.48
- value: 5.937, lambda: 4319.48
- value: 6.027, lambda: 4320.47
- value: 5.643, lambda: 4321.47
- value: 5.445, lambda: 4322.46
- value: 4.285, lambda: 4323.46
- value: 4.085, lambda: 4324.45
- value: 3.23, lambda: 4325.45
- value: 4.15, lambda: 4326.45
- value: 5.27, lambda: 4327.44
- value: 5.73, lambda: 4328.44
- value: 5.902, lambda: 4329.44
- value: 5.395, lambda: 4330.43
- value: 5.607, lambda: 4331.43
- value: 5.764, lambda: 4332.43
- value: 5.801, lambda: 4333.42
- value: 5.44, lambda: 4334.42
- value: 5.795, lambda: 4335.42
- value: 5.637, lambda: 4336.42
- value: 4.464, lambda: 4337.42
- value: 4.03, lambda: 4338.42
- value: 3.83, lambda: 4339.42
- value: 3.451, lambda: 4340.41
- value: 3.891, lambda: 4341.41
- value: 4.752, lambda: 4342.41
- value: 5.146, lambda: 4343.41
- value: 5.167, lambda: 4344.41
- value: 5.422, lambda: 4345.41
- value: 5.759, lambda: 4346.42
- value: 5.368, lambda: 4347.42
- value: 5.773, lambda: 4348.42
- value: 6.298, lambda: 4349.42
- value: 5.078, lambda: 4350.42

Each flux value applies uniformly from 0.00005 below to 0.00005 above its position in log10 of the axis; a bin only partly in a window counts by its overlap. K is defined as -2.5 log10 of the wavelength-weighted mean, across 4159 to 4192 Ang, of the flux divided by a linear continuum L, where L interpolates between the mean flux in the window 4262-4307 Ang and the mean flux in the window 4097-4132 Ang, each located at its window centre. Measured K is -0.08 mag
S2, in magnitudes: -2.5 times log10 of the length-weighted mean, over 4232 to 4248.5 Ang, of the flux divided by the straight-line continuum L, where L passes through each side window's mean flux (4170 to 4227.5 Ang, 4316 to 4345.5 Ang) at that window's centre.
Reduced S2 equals 0.02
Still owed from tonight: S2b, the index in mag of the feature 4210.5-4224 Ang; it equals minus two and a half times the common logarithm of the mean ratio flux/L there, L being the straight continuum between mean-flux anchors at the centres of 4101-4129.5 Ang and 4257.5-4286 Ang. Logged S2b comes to -0.10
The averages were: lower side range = 5.21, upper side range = 4.87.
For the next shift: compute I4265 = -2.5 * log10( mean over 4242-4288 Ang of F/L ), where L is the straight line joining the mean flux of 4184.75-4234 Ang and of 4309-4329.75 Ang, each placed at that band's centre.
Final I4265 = 0.03 mag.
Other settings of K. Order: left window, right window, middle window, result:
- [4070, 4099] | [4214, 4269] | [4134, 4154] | -0.058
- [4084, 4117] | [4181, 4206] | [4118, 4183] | -0.047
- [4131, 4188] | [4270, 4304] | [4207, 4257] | -0.056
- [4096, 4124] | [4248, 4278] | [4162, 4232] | -0.053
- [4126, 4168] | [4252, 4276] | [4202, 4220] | -0.051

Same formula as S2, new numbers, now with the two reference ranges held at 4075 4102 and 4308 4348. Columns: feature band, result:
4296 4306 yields 0.295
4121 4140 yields -0.052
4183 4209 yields -0.023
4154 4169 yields -0.081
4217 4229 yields 0.057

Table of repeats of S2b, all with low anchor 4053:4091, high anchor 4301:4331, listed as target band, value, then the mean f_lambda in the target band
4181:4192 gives -0.05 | 5.09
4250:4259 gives -0.08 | 5.09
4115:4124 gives -0.10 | 5.5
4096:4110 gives 0.06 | 4.77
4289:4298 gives 0.00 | 4.64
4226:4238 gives -0.02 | 4.87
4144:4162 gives -0.10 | 5.42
